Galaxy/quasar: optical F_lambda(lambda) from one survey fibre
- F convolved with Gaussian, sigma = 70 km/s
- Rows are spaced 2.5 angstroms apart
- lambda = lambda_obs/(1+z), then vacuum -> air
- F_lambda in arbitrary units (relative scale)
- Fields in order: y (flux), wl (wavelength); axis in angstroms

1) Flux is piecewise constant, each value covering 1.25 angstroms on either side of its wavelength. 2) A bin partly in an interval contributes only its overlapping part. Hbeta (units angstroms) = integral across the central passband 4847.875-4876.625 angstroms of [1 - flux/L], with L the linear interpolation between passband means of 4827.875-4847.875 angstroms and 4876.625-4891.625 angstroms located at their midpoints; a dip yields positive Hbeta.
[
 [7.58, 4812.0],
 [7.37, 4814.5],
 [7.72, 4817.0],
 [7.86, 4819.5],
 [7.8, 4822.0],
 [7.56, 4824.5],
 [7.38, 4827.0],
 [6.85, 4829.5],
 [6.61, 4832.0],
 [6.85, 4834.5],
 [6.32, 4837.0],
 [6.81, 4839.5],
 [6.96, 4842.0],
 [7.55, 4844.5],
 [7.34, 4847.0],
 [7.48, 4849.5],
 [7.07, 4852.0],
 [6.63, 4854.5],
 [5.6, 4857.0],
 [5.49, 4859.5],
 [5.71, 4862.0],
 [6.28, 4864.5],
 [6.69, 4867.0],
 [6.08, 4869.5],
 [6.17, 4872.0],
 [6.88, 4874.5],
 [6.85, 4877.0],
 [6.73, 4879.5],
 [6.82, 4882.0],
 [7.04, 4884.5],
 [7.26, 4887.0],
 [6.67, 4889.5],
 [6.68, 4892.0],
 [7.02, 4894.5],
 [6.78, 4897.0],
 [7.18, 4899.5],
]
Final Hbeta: 2.1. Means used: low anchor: 6.91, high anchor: 6.89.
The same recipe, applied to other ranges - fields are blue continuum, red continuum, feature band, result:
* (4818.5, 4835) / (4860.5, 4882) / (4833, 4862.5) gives 0.9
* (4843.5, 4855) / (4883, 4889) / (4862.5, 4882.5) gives 1.7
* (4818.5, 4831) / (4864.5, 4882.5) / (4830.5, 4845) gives 0.8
